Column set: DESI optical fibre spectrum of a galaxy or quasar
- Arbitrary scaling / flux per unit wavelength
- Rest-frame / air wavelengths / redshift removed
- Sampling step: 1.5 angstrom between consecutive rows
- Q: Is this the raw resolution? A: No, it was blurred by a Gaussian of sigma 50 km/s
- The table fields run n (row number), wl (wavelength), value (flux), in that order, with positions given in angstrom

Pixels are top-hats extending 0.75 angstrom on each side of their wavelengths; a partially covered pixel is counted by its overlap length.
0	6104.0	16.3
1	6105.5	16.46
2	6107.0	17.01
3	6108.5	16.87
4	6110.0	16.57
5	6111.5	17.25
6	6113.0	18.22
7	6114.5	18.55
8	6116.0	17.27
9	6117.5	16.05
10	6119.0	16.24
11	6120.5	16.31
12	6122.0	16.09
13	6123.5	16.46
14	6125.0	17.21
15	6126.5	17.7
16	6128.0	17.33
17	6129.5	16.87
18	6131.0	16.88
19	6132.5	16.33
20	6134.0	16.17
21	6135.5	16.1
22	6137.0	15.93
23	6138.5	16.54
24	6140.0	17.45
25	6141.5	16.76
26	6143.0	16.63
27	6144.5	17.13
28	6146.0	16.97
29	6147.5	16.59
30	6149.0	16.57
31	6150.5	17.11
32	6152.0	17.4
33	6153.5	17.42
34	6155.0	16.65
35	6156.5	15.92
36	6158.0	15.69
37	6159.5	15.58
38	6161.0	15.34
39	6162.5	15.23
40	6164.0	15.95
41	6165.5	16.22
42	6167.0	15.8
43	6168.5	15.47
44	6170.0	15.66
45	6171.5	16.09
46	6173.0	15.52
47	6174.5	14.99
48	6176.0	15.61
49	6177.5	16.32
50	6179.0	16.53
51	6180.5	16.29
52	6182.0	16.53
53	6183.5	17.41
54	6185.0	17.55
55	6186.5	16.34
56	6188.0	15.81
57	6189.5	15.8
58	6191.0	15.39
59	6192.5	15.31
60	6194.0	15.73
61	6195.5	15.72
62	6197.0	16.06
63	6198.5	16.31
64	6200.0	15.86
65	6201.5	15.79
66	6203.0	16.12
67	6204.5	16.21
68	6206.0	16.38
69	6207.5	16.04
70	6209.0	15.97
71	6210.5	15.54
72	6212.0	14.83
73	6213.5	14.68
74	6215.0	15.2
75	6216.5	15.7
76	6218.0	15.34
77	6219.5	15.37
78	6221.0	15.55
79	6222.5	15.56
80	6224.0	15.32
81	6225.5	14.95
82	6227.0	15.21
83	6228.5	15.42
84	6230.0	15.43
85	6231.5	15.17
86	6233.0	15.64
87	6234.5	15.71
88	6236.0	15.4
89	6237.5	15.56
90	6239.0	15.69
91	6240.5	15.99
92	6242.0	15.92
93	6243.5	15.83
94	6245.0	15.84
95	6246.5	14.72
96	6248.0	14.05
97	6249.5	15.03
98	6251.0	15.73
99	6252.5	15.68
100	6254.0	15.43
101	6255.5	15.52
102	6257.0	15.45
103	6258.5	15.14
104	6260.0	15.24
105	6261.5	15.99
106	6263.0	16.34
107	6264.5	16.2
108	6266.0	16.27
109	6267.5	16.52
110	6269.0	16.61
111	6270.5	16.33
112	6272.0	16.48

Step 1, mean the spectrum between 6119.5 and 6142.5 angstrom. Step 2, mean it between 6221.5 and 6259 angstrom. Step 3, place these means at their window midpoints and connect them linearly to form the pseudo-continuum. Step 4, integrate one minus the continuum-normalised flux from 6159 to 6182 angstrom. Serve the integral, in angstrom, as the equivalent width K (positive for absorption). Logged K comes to 0.6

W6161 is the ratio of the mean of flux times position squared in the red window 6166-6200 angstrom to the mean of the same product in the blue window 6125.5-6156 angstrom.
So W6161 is 0.96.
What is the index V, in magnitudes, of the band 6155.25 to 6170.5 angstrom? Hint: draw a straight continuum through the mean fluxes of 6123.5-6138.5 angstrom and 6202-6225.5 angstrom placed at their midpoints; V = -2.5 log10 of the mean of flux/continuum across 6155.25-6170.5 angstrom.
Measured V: 0.04 mag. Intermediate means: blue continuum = 16.7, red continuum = 15.6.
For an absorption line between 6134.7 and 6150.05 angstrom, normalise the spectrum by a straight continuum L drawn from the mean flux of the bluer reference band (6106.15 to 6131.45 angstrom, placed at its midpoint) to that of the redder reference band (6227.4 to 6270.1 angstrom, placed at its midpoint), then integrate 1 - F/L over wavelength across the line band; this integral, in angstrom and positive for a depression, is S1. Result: 0.1 angstrom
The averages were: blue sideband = 17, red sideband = 15.6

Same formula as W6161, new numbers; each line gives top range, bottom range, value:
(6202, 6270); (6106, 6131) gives 0.95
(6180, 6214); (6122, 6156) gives 0.97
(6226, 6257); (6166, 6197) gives 0.98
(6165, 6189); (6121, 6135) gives 0.98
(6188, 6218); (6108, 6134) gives 0.95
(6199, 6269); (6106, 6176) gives 0.97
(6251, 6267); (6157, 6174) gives 1.03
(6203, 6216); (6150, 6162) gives 0.97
